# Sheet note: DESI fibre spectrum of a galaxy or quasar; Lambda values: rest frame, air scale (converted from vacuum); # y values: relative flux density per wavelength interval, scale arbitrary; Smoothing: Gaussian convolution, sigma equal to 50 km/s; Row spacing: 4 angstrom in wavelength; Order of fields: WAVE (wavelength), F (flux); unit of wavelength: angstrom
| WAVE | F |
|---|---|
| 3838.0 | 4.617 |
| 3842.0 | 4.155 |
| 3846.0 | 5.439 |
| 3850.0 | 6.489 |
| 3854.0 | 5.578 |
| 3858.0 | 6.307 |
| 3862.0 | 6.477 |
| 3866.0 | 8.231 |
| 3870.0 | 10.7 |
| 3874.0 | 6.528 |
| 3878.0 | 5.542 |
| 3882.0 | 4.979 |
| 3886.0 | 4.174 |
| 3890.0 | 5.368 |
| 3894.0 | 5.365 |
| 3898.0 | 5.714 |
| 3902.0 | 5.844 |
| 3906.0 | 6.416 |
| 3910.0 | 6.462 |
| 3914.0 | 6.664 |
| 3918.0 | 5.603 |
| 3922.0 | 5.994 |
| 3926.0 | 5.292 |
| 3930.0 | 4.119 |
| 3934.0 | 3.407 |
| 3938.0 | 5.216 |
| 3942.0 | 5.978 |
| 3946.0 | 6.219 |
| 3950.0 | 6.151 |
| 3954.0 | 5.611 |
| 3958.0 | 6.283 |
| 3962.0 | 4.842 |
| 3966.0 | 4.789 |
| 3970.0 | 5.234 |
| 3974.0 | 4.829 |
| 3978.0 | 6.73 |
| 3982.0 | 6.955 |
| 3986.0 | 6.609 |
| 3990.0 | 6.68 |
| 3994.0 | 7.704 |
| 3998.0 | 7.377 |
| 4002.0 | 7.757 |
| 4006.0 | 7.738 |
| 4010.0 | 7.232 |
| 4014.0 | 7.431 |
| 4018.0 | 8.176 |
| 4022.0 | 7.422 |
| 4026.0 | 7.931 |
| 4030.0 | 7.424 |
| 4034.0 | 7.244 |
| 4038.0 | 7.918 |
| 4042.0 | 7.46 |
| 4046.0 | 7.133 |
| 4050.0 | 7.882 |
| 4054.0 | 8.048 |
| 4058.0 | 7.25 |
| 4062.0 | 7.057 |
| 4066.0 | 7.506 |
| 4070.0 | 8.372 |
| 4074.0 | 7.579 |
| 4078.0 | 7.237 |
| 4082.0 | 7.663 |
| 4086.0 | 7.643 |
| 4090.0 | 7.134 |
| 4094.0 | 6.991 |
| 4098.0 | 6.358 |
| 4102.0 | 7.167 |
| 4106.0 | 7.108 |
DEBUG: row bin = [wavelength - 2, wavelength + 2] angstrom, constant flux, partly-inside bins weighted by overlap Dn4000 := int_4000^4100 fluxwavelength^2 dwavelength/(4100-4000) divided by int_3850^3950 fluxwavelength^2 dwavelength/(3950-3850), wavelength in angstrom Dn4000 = 1.4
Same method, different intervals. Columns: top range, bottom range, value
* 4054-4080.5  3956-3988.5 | 1.36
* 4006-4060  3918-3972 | 1.49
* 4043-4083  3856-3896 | 1.31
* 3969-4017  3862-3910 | 1.17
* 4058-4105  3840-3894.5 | 1.33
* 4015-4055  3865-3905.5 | 1.33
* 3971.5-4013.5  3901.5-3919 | 1.16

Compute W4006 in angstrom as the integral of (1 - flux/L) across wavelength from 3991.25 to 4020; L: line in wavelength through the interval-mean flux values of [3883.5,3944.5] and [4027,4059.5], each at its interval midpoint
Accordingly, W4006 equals -2.7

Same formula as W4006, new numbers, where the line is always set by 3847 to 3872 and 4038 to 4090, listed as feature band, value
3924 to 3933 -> 3.4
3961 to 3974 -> 4.3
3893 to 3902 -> 2.1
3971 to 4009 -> 2.8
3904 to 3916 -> 1.3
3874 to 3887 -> 3.7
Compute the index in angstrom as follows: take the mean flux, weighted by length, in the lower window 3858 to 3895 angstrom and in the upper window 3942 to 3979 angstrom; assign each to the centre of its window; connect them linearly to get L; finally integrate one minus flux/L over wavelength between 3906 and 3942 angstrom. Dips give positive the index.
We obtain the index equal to 3.2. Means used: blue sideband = 6.4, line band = 5.44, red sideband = 5.62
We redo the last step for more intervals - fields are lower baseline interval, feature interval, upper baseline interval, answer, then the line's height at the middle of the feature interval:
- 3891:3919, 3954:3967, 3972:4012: 2.39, 6.61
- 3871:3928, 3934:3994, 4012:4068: 7.01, 6.61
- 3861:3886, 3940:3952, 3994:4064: 1.79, 7.19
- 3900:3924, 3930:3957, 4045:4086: 4.60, 6.46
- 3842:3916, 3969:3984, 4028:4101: 1.88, 6.84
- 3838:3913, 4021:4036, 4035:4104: -0.77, 7.14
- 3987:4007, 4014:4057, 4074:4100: -1.95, 7.31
